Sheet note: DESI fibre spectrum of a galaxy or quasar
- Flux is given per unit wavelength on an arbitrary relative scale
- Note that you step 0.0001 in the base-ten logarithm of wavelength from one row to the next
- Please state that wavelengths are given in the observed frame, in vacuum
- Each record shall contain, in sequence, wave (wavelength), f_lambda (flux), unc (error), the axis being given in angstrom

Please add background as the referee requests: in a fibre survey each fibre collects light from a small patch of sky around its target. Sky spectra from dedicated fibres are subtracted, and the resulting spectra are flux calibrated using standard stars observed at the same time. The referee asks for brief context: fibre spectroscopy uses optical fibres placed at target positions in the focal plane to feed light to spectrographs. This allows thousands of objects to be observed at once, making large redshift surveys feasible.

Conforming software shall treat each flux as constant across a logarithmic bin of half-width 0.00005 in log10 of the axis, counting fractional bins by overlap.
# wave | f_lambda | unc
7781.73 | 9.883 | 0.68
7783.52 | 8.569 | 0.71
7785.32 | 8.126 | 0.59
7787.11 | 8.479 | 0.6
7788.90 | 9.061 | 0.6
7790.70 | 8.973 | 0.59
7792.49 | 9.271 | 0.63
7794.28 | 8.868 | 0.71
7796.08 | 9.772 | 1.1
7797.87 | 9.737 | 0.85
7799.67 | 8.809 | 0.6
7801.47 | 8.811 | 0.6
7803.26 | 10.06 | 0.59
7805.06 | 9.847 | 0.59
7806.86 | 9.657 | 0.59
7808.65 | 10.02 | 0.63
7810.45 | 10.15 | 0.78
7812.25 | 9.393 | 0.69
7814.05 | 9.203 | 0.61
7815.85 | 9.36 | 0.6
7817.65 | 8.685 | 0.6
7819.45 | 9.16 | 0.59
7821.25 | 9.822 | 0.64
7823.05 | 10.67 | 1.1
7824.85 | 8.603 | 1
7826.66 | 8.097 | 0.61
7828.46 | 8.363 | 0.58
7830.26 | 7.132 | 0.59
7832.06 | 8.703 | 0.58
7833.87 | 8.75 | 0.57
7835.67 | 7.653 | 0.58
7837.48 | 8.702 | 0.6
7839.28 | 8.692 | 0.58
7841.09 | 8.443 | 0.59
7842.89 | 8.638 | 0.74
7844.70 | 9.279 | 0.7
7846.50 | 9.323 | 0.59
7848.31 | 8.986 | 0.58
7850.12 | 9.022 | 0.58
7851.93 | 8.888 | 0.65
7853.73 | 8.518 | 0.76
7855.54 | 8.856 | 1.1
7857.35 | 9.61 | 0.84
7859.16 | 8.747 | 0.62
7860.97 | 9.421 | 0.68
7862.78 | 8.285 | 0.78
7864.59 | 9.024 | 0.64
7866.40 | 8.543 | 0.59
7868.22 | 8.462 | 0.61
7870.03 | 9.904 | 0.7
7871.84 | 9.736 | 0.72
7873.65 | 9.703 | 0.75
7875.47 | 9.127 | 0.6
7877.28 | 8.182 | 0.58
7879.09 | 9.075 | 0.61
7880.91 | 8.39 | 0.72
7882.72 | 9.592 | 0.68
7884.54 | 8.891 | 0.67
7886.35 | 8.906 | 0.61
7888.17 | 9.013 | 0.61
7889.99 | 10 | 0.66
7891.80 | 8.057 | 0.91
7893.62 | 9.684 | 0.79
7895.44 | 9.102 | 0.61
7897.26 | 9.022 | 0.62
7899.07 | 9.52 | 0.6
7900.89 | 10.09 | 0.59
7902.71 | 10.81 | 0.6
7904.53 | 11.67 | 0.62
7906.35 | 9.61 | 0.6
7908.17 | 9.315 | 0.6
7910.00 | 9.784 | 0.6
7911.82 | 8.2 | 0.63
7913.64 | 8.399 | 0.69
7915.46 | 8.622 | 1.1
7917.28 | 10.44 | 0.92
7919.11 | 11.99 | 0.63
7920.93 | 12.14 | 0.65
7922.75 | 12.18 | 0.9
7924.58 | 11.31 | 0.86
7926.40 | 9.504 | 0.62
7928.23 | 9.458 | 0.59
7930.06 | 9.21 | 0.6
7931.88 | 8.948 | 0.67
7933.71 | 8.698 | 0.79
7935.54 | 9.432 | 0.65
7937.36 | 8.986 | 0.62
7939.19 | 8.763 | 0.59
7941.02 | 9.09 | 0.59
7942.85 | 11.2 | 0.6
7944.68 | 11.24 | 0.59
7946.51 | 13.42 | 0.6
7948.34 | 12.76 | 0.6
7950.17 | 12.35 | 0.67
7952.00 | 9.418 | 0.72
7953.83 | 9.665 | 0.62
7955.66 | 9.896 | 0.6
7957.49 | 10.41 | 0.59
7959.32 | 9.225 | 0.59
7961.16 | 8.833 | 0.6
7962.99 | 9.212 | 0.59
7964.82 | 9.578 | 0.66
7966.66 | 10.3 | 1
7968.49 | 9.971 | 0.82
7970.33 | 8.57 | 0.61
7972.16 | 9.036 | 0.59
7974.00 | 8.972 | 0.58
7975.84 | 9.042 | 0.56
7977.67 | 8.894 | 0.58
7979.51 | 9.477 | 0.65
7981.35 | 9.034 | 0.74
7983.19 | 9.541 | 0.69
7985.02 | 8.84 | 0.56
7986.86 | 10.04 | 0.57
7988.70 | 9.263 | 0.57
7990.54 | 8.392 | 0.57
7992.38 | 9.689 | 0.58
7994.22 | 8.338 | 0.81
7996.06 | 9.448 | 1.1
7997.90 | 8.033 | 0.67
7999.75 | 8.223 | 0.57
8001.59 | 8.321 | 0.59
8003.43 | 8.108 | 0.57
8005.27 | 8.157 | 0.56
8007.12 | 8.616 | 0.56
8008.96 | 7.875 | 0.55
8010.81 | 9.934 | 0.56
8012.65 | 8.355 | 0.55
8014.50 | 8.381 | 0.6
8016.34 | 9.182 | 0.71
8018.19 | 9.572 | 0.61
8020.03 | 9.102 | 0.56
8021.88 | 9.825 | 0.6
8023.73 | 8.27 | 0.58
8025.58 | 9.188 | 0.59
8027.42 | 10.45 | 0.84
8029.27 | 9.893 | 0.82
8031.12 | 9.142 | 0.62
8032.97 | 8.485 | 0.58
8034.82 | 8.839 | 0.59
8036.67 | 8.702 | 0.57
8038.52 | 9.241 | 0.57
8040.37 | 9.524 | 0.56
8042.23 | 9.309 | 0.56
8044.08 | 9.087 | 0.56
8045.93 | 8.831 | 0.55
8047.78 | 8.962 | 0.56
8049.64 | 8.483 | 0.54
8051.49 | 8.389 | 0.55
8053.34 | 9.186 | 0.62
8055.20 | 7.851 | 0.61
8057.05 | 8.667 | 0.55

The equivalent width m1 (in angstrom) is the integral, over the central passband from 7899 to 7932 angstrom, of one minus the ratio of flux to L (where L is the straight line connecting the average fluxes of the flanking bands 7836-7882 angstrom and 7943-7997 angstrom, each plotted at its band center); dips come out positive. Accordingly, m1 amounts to -2.6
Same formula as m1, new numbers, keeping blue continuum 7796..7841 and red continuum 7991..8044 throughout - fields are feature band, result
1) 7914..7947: -4.34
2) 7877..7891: 0.00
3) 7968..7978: -0.10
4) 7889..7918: -1.58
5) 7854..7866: 0.15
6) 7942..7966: -4.18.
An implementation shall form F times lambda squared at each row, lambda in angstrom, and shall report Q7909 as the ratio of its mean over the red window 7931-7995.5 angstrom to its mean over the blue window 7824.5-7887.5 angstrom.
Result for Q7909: 1.1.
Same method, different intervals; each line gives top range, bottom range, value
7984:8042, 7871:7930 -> 0.95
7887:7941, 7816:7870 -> 1.12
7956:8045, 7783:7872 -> 1.05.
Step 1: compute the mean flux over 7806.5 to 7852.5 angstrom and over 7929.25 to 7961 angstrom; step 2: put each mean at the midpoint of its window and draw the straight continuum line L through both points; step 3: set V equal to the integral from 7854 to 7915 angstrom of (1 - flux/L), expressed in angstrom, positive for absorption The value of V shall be 1.9 angstrom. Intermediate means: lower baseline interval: 8.97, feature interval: 9.22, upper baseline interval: 10.1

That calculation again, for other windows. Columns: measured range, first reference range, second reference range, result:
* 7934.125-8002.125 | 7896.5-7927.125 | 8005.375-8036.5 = 0.00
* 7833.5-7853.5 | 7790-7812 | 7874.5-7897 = 1.07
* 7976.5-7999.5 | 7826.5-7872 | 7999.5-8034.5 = -0.44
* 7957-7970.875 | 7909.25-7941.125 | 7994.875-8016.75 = -0.52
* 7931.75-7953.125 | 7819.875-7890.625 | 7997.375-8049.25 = -3.57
